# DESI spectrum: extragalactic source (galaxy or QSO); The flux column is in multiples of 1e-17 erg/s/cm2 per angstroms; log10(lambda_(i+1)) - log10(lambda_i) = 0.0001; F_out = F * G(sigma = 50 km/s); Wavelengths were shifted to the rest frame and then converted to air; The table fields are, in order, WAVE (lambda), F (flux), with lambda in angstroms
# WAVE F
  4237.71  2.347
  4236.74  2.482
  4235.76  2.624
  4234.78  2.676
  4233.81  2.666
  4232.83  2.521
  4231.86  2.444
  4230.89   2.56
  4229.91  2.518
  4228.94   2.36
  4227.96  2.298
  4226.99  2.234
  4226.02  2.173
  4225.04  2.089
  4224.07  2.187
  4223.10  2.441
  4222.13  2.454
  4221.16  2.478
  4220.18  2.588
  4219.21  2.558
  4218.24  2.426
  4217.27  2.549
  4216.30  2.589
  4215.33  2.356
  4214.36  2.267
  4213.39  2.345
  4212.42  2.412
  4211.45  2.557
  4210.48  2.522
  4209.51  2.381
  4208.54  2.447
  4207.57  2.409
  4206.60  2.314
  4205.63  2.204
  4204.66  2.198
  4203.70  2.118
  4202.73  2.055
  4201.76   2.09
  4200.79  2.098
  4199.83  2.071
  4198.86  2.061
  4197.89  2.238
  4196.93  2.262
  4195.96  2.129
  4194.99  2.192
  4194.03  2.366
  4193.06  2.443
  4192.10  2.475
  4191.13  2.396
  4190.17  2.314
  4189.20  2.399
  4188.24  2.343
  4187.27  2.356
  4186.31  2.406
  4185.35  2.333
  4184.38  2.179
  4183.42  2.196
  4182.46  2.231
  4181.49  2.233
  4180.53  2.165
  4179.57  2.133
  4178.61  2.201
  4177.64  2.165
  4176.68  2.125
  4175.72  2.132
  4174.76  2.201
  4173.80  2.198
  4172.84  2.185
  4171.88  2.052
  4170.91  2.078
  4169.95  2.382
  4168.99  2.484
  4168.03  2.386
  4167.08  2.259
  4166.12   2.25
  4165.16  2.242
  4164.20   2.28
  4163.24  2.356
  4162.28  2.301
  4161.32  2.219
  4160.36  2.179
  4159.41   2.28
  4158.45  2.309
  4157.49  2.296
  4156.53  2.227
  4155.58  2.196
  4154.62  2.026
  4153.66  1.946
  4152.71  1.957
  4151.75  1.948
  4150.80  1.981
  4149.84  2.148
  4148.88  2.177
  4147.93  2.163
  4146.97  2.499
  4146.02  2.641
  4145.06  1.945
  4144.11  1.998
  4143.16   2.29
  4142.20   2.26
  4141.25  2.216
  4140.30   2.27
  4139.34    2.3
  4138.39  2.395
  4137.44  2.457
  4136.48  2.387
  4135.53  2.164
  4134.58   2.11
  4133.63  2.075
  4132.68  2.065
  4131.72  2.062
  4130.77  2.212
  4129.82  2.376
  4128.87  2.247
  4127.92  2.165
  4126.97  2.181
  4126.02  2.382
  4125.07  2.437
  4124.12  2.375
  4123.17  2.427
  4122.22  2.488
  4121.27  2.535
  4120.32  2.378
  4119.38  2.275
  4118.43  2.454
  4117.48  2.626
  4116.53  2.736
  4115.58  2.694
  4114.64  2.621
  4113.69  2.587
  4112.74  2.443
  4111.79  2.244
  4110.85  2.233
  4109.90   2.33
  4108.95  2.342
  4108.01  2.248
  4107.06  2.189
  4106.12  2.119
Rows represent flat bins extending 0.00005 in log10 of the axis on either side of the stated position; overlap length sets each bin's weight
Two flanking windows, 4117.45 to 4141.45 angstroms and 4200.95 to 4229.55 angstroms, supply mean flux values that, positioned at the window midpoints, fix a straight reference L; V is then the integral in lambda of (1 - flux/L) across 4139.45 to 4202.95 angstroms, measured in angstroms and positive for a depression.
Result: 2.8 angstroms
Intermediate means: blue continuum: 2.31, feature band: 2.22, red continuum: 2.35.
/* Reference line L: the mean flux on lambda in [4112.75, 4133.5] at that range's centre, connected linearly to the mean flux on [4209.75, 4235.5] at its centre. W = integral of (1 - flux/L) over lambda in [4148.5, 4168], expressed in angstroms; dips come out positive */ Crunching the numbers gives 1.8 angstroms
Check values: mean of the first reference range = 2.39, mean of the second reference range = 2.43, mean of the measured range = 2.18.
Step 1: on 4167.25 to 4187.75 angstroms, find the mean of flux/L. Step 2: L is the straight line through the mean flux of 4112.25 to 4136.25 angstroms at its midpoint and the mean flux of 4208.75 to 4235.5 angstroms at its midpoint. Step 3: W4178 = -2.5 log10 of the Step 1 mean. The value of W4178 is 0.08 mag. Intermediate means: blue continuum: 2.36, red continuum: 2.43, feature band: 2.23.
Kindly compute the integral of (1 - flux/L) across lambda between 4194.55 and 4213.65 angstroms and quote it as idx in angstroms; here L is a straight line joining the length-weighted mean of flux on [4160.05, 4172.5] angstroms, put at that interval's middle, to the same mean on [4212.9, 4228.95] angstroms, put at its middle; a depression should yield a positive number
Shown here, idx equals 0.7 angstroms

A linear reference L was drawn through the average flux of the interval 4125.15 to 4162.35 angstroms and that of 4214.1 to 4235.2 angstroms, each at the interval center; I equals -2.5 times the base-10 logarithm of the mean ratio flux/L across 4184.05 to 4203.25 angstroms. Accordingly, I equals 0.04 mag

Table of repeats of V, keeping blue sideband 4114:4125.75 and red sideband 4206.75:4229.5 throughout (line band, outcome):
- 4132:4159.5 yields 3.11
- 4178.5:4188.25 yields 0.74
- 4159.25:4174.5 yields 1.21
